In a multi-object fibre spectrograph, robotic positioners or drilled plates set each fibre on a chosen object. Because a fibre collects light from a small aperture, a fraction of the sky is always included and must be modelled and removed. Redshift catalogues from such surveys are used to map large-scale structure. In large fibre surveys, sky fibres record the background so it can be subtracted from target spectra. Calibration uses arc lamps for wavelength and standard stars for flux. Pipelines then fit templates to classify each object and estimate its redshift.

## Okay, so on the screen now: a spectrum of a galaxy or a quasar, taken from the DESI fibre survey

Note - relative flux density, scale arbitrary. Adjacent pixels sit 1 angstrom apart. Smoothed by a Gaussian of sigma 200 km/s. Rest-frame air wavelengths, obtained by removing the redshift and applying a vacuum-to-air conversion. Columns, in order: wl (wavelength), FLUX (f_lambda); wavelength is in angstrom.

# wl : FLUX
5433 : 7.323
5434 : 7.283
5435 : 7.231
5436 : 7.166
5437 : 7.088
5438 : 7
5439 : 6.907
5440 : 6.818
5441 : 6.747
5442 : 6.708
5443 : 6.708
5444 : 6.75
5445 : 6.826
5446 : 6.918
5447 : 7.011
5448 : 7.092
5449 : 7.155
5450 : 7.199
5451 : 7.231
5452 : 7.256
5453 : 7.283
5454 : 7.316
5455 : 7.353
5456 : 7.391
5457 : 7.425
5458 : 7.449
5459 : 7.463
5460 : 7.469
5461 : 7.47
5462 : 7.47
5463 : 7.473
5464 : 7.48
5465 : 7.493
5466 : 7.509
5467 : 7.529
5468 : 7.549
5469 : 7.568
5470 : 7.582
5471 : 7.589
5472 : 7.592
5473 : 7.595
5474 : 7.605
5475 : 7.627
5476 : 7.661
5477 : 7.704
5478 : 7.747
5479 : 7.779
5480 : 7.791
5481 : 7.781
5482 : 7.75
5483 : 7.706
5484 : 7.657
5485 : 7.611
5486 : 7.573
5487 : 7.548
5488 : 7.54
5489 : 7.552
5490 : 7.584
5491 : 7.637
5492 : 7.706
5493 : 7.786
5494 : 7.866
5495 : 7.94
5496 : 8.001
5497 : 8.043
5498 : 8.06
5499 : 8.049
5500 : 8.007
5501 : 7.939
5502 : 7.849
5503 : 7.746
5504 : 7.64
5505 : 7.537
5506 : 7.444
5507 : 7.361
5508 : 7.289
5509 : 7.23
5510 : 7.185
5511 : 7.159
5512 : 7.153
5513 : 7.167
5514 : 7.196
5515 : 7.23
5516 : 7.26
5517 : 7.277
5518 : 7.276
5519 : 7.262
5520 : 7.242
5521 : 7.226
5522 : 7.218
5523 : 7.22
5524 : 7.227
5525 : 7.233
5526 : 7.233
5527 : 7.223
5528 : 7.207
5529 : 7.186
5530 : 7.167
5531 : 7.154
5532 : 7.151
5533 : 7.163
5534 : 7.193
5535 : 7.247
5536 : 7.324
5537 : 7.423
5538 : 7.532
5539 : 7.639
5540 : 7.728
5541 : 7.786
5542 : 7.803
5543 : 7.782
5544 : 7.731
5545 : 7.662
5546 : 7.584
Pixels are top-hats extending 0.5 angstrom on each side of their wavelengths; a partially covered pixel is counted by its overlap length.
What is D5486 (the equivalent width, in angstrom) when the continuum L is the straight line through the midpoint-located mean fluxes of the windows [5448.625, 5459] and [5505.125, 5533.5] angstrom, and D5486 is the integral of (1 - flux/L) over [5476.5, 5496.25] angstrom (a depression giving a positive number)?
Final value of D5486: -1.2 angstrom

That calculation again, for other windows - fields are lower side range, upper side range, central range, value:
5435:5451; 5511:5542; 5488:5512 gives -1.6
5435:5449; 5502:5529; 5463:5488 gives -1.9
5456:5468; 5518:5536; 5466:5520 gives -1.8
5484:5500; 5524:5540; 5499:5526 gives 0.5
